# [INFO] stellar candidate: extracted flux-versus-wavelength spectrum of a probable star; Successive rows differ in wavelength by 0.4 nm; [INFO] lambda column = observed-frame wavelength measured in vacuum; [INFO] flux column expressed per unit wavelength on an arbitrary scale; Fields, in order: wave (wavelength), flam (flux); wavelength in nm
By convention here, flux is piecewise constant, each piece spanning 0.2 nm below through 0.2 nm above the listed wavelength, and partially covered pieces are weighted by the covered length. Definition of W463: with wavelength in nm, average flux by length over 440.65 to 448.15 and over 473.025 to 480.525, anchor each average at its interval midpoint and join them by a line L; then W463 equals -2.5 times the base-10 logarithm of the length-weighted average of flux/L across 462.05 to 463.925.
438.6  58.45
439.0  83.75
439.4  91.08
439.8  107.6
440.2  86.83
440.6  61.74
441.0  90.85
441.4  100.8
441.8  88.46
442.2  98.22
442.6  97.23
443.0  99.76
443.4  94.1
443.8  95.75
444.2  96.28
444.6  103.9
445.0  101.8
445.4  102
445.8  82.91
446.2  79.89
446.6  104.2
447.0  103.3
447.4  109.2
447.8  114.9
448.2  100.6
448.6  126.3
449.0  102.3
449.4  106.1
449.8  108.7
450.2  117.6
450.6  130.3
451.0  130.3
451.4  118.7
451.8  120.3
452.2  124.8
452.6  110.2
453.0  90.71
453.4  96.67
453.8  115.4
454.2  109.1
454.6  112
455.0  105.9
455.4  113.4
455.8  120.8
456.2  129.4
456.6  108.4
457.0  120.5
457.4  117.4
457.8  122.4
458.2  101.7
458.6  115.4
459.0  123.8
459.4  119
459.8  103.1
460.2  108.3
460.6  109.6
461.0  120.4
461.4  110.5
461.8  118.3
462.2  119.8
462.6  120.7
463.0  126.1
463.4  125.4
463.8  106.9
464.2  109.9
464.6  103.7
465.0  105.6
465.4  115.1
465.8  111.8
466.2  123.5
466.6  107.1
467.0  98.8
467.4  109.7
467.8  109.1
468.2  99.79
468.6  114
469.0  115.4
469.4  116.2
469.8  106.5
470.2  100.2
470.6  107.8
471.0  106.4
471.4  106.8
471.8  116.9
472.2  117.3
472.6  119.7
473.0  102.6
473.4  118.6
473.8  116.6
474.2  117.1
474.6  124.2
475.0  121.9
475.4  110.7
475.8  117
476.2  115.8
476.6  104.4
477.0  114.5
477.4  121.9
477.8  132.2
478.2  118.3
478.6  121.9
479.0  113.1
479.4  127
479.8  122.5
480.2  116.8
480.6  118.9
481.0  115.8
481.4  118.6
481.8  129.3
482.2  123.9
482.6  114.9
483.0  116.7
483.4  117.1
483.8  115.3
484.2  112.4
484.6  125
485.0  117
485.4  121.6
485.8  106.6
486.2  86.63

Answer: -0.10 mag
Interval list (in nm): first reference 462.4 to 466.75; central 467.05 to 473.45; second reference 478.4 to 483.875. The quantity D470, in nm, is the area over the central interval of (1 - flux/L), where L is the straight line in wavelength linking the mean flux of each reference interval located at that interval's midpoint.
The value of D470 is 0.34 nm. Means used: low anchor 114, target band 110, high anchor 120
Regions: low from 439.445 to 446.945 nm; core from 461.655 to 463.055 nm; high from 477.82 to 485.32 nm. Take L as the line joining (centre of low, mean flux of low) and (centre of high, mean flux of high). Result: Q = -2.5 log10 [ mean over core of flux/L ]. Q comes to -0.13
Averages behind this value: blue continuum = 94.1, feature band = 121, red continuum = 119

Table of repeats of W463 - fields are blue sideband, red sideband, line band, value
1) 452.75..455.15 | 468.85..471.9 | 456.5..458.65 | -0.08 mag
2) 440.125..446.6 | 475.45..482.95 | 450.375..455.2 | -0.14 mag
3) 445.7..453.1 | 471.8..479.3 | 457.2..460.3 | -0.01 mag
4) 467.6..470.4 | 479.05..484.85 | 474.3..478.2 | -0.03 mag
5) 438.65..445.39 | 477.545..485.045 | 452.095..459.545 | -0.11 mag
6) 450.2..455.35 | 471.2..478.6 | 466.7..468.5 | 0.11 mag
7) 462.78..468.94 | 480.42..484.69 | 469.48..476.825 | 0.02 mag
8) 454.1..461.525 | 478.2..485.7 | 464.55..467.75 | 0.06 mag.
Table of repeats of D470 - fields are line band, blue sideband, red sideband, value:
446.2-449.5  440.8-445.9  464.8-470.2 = -0.25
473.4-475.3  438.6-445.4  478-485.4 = -0.08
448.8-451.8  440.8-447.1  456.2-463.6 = -0.35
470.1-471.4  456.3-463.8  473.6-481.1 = 0.13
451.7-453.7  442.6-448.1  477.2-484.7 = -0.10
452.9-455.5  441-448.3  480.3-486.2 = -0.09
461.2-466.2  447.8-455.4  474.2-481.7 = 0.03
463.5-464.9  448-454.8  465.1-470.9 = 0.03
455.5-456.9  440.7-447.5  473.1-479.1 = -0.20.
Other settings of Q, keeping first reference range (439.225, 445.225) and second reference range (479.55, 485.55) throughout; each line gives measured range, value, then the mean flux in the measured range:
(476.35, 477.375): 0.036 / 112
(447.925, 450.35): -0.122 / 110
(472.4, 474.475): -0.017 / 115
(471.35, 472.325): -0.018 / 114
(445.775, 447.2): 0.037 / 93.8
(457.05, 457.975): -0.158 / 120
